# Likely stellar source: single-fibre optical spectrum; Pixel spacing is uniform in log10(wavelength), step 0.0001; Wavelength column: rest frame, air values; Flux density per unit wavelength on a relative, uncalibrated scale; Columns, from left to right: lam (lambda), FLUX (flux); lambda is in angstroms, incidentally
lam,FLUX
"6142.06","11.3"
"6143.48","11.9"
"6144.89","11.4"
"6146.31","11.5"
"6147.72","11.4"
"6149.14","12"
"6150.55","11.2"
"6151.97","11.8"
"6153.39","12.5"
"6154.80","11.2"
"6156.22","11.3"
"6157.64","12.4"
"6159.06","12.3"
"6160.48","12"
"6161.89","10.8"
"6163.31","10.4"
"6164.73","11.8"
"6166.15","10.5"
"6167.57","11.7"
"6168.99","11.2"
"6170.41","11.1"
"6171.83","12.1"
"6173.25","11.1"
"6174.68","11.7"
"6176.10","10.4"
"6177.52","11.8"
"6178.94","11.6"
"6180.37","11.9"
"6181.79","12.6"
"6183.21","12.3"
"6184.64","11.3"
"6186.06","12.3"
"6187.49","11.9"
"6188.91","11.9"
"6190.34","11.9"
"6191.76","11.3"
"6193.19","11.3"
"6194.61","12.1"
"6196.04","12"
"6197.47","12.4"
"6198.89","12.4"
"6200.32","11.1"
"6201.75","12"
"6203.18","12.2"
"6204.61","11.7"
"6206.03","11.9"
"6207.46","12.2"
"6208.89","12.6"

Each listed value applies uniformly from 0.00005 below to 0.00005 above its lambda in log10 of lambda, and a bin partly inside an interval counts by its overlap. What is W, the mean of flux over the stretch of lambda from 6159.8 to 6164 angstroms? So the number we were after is 11.1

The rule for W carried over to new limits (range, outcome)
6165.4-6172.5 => 11.3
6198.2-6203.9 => 11.9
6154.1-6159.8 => 11.8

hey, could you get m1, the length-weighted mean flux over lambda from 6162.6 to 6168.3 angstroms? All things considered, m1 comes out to 11.1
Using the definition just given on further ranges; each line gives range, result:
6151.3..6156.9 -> 11.7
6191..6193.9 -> 11.3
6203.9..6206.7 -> 11.8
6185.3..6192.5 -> 11.9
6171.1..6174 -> 11.6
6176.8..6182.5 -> 12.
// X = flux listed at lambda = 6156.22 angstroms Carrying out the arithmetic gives 11.3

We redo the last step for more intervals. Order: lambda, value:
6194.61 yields 12.1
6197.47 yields 12.4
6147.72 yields 11.4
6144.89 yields 11.4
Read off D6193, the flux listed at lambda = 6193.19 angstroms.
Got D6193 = 11.3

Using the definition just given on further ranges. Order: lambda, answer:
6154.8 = 11.2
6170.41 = 11.1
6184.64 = 11.3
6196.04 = 12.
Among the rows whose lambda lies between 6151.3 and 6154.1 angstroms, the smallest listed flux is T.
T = 11.8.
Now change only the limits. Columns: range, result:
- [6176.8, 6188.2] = 11.3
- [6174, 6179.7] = 10.4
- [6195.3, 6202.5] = 11.1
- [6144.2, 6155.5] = 11.2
